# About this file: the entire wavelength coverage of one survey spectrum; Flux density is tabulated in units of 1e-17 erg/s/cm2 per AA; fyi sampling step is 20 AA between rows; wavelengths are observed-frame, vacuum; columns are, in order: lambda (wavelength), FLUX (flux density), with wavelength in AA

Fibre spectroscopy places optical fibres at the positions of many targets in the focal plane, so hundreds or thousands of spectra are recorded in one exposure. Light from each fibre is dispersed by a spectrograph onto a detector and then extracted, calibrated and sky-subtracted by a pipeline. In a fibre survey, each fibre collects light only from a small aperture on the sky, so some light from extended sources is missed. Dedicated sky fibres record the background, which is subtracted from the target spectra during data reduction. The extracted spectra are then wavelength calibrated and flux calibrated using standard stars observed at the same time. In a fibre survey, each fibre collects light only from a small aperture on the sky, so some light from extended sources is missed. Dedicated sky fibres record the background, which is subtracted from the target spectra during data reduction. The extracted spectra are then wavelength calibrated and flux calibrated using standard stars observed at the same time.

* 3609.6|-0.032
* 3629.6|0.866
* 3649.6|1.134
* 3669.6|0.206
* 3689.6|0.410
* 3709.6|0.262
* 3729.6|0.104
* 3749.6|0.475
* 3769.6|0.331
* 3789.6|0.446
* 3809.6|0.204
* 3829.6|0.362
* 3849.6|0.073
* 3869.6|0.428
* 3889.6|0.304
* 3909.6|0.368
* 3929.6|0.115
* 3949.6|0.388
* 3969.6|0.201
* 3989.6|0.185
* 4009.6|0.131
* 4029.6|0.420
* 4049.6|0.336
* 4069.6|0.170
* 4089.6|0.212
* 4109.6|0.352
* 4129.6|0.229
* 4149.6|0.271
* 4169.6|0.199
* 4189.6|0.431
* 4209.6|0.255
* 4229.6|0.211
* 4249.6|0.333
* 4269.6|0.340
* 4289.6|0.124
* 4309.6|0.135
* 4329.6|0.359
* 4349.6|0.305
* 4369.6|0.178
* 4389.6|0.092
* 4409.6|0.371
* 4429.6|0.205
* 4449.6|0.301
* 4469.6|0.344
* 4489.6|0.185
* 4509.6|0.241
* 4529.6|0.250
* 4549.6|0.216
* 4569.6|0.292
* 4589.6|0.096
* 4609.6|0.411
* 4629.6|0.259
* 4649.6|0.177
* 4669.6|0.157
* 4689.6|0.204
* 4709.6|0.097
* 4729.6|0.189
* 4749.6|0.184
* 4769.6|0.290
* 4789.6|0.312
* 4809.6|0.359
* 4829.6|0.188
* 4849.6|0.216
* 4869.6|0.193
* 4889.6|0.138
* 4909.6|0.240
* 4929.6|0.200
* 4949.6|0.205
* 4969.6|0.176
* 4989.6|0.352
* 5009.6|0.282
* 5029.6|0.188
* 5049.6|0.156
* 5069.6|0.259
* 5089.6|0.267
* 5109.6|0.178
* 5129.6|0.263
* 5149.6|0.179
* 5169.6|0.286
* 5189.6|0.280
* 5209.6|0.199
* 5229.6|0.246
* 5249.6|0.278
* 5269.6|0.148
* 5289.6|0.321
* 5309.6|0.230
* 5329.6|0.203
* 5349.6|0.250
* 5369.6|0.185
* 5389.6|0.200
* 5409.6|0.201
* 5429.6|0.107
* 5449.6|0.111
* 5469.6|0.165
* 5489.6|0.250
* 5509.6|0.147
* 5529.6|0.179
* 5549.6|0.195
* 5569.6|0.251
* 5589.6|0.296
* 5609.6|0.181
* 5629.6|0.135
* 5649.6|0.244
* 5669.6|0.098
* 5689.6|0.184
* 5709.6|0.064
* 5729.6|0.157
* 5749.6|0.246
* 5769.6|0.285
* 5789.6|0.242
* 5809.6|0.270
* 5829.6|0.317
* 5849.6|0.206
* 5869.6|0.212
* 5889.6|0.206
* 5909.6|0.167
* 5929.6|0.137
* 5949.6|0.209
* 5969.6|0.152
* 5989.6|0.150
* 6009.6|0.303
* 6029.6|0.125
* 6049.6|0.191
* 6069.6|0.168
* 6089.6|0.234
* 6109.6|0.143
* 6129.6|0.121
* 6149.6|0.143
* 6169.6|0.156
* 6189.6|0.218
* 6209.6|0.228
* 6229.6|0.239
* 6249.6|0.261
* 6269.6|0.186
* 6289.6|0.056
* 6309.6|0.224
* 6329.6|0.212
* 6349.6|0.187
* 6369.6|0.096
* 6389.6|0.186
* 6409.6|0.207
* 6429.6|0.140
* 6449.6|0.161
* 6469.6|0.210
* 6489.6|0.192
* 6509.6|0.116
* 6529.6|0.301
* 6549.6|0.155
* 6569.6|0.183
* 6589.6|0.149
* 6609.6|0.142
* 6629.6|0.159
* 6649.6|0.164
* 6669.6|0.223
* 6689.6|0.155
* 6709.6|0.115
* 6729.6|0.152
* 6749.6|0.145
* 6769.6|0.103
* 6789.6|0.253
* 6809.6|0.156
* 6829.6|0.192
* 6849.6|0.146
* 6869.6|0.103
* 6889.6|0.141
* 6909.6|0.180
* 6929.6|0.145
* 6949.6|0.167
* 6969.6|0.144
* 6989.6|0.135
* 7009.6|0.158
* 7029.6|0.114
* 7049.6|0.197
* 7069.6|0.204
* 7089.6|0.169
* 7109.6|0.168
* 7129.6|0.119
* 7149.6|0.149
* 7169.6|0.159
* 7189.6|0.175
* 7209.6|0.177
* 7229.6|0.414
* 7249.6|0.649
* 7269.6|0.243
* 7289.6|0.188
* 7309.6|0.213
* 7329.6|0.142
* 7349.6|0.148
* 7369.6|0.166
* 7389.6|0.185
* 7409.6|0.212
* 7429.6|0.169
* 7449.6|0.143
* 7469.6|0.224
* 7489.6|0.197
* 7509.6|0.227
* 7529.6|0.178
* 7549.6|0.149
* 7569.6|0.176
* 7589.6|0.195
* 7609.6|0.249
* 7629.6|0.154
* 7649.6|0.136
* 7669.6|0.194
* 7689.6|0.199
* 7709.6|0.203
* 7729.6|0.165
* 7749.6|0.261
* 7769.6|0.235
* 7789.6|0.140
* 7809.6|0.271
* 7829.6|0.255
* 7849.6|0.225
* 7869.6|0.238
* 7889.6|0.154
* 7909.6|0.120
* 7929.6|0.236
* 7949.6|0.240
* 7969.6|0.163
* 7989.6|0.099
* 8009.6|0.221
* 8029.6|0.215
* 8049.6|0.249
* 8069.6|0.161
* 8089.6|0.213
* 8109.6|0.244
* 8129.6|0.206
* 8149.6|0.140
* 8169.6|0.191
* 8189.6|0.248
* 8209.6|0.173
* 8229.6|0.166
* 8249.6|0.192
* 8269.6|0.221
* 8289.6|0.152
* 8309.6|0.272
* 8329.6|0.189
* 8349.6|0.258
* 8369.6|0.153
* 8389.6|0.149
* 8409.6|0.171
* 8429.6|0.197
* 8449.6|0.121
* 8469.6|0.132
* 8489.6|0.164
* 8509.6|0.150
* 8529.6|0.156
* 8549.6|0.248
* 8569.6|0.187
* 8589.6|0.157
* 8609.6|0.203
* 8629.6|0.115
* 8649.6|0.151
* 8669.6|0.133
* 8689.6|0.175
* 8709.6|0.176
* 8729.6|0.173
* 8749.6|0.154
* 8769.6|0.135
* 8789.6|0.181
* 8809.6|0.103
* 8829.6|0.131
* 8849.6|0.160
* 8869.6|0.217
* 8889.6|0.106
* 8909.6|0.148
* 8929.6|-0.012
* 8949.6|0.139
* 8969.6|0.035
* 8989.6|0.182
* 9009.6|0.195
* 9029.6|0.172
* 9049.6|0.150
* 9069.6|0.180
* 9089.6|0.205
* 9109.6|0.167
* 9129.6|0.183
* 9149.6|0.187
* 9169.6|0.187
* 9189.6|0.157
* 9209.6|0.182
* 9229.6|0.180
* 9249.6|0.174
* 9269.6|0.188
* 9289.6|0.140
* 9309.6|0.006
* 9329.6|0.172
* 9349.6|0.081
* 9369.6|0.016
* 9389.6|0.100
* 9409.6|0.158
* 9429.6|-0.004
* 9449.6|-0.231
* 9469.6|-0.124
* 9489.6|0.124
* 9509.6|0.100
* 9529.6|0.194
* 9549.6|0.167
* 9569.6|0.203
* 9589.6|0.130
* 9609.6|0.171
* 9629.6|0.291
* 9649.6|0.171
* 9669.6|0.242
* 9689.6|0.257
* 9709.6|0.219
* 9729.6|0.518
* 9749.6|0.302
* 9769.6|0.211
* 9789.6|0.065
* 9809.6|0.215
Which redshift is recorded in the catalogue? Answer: 0.942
